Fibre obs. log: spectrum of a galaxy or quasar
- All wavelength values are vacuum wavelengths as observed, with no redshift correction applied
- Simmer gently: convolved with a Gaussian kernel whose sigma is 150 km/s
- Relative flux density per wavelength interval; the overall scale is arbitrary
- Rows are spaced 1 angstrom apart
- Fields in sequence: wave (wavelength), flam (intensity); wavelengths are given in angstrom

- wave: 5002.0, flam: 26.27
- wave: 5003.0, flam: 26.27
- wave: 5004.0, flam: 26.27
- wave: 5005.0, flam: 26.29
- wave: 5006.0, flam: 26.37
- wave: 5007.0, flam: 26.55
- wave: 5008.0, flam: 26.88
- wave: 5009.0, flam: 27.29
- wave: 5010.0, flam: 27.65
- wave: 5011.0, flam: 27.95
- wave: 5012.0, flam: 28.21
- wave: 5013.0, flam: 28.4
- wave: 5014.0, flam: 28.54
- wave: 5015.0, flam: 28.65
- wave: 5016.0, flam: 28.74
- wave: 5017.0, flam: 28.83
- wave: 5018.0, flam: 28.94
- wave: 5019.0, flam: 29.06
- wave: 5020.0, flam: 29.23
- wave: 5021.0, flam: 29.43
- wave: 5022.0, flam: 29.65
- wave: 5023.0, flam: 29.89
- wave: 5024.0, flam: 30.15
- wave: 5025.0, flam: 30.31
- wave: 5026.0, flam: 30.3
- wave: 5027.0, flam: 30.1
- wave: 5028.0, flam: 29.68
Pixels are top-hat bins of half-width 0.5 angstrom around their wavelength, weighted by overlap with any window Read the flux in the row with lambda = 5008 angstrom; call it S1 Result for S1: 26.88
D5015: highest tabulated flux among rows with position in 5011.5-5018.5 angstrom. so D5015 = 28.94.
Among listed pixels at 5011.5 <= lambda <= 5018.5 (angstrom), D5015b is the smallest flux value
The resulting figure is 28.21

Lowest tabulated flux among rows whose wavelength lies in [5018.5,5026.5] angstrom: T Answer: 29.06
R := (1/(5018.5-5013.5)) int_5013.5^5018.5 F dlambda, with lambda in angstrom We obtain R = 28.7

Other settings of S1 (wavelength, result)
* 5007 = 26.55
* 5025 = 30.31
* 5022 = 29.65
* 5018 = 28.94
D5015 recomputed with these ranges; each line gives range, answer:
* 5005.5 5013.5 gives 28.4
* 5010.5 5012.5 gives 28.21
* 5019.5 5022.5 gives 29.65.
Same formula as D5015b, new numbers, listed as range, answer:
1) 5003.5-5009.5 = 26.27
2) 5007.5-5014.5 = 26.88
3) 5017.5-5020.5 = 28.94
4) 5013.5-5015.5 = 28.54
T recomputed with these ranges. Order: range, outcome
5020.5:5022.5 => 29.43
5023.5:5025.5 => 30.15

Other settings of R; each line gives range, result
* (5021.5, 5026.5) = 30.1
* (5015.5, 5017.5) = 28.8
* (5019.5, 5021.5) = 29.3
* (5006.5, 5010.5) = 27.1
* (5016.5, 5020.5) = 29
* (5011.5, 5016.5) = 28.5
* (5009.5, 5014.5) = 28.1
